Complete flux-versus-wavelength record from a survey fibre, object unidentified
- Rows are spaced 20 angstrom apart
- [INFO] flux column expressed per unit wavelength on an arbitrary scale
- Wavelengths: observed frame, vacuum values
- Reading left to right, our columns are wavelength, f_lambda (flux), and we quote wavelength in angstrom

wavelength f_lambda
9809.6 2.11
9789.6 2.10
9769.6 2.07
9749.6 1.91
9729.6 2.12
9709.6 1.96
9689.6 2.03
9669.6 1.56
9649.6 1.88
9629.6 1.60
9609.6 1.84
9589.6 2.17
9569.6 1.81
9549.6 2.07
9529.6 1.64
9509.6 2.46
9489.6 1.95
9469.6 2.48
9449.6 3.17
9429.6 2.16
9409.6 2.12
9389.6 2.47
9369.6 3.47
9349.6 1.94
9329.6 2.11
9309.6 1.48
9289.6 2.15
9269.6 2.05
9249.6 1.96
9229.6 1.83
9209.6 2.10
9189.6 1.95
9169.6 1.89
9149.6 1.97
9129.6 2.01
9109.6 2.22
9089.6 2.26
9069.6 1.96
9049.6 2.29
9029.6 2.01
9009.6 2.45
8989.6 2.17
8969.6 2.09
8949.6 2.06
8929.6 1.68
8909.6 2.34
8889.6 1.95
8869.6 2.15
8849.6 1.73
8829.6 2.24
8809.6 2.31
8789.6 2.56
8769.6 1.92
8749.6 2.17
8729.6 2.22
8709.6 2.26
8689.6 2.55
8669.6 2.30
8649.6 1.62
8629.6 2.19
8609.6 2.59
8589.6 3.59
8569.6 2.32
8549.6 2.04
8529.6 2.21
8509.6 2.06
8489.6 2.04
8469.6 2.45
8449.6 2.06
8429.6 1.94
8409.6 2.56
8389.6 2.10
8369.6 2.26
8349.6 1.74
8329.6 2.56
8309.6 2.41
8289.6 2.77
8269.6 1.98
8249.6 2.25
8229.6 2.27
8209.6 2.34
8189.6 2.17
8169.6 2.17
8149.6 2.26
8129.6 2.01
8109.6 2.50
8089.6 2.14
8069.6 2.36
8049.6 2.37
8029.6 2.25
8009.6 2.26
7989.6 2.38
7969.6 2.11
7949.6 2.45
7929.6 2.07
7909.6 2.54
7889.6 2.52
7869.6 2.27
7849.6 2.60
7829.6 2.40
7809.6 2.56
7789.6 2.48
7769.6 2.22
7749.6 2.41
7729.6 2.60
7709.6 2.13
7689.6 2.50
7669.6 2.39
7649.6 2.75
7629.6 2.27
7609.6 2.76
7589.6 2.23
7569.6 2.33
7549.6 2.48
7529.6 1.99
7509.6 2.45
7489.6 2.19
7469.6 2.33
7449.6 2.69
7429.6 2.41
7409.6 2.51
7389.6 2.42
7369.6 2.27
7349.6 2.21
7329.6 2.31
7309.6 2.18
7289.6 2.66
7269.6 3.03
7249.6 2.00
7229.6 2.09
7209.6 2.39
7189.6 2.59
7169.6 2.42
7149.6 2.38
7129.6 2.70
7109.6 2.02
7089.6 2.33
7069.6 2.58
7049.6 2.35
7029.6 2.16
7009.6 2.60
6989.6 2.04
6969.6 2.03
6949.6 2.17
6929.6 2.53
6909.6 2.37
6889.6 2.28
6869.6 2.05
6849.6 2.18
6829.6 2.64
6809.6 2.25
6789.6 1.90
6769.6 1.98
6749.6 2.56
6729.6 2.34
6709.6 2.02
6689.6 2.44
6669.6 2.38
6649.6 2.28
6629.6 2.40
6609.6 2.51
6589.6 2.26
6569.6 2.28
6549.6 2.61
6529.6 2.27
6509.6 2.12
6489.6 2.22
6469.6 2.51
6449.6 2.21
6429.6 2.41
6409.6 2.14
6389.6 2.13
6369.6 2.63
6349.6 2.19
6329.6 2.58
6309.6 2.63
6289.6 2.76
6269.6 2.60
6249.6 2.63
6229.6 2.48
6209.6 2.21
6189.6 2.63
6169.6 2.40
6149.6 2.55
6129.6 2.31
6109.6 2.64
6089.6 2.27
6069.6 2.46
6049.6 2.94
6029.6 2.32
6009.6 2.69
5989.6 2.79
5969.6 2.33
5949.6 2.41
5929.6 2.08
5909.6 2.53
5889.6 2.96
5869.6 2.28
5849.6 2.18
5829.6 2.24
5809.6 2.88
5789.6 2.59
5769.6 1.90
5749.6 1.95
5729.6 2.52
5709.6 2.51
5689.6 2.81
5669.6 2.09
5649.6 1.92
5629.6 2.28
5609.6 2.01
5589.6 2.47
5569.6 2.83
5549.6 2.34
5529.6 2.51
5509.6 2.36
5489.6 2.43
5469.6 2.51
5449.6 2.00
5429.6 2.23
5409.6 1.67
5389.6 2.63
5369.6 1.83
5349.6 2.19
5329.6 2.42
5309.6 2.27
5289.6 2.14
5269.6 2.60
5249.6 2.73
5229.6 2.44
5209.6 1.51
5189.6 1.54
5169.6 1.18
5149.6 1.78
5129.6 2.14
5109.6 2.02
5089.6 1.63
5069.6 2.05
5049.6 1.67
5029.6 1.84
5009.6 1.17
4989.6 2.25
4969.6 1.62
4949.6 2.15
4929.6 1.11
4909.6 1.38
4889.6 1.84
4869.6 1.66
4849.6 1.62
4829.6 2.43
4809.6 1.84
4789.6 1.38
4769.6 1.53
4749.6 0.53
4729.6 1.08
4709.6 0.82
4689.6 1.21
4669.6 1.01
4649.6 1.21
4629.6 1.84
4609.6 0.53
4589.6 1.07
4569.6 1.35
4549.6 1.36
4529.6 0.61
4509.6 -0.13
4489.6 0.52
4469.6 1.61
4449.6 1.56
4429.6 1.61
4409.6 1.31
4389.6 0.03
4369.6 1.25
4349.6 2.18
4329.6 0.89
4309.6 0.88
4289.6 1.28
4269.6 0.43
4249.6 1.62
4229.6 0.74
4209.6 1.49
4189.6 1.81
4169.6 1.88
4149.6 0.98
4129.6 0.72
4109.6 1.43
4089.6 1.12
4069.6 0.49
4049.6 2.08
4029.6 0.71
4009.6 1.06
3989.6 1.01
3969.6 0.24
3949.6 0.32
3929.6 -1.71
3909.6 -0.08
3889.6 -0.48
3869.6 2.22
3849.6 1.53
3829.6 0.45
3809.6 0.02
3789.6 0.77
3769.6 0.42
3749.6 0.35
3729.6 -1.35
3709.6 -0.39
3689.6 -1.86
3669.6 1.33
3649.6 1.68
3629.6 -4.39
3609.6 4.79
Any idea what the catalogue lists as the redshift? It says 0.31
